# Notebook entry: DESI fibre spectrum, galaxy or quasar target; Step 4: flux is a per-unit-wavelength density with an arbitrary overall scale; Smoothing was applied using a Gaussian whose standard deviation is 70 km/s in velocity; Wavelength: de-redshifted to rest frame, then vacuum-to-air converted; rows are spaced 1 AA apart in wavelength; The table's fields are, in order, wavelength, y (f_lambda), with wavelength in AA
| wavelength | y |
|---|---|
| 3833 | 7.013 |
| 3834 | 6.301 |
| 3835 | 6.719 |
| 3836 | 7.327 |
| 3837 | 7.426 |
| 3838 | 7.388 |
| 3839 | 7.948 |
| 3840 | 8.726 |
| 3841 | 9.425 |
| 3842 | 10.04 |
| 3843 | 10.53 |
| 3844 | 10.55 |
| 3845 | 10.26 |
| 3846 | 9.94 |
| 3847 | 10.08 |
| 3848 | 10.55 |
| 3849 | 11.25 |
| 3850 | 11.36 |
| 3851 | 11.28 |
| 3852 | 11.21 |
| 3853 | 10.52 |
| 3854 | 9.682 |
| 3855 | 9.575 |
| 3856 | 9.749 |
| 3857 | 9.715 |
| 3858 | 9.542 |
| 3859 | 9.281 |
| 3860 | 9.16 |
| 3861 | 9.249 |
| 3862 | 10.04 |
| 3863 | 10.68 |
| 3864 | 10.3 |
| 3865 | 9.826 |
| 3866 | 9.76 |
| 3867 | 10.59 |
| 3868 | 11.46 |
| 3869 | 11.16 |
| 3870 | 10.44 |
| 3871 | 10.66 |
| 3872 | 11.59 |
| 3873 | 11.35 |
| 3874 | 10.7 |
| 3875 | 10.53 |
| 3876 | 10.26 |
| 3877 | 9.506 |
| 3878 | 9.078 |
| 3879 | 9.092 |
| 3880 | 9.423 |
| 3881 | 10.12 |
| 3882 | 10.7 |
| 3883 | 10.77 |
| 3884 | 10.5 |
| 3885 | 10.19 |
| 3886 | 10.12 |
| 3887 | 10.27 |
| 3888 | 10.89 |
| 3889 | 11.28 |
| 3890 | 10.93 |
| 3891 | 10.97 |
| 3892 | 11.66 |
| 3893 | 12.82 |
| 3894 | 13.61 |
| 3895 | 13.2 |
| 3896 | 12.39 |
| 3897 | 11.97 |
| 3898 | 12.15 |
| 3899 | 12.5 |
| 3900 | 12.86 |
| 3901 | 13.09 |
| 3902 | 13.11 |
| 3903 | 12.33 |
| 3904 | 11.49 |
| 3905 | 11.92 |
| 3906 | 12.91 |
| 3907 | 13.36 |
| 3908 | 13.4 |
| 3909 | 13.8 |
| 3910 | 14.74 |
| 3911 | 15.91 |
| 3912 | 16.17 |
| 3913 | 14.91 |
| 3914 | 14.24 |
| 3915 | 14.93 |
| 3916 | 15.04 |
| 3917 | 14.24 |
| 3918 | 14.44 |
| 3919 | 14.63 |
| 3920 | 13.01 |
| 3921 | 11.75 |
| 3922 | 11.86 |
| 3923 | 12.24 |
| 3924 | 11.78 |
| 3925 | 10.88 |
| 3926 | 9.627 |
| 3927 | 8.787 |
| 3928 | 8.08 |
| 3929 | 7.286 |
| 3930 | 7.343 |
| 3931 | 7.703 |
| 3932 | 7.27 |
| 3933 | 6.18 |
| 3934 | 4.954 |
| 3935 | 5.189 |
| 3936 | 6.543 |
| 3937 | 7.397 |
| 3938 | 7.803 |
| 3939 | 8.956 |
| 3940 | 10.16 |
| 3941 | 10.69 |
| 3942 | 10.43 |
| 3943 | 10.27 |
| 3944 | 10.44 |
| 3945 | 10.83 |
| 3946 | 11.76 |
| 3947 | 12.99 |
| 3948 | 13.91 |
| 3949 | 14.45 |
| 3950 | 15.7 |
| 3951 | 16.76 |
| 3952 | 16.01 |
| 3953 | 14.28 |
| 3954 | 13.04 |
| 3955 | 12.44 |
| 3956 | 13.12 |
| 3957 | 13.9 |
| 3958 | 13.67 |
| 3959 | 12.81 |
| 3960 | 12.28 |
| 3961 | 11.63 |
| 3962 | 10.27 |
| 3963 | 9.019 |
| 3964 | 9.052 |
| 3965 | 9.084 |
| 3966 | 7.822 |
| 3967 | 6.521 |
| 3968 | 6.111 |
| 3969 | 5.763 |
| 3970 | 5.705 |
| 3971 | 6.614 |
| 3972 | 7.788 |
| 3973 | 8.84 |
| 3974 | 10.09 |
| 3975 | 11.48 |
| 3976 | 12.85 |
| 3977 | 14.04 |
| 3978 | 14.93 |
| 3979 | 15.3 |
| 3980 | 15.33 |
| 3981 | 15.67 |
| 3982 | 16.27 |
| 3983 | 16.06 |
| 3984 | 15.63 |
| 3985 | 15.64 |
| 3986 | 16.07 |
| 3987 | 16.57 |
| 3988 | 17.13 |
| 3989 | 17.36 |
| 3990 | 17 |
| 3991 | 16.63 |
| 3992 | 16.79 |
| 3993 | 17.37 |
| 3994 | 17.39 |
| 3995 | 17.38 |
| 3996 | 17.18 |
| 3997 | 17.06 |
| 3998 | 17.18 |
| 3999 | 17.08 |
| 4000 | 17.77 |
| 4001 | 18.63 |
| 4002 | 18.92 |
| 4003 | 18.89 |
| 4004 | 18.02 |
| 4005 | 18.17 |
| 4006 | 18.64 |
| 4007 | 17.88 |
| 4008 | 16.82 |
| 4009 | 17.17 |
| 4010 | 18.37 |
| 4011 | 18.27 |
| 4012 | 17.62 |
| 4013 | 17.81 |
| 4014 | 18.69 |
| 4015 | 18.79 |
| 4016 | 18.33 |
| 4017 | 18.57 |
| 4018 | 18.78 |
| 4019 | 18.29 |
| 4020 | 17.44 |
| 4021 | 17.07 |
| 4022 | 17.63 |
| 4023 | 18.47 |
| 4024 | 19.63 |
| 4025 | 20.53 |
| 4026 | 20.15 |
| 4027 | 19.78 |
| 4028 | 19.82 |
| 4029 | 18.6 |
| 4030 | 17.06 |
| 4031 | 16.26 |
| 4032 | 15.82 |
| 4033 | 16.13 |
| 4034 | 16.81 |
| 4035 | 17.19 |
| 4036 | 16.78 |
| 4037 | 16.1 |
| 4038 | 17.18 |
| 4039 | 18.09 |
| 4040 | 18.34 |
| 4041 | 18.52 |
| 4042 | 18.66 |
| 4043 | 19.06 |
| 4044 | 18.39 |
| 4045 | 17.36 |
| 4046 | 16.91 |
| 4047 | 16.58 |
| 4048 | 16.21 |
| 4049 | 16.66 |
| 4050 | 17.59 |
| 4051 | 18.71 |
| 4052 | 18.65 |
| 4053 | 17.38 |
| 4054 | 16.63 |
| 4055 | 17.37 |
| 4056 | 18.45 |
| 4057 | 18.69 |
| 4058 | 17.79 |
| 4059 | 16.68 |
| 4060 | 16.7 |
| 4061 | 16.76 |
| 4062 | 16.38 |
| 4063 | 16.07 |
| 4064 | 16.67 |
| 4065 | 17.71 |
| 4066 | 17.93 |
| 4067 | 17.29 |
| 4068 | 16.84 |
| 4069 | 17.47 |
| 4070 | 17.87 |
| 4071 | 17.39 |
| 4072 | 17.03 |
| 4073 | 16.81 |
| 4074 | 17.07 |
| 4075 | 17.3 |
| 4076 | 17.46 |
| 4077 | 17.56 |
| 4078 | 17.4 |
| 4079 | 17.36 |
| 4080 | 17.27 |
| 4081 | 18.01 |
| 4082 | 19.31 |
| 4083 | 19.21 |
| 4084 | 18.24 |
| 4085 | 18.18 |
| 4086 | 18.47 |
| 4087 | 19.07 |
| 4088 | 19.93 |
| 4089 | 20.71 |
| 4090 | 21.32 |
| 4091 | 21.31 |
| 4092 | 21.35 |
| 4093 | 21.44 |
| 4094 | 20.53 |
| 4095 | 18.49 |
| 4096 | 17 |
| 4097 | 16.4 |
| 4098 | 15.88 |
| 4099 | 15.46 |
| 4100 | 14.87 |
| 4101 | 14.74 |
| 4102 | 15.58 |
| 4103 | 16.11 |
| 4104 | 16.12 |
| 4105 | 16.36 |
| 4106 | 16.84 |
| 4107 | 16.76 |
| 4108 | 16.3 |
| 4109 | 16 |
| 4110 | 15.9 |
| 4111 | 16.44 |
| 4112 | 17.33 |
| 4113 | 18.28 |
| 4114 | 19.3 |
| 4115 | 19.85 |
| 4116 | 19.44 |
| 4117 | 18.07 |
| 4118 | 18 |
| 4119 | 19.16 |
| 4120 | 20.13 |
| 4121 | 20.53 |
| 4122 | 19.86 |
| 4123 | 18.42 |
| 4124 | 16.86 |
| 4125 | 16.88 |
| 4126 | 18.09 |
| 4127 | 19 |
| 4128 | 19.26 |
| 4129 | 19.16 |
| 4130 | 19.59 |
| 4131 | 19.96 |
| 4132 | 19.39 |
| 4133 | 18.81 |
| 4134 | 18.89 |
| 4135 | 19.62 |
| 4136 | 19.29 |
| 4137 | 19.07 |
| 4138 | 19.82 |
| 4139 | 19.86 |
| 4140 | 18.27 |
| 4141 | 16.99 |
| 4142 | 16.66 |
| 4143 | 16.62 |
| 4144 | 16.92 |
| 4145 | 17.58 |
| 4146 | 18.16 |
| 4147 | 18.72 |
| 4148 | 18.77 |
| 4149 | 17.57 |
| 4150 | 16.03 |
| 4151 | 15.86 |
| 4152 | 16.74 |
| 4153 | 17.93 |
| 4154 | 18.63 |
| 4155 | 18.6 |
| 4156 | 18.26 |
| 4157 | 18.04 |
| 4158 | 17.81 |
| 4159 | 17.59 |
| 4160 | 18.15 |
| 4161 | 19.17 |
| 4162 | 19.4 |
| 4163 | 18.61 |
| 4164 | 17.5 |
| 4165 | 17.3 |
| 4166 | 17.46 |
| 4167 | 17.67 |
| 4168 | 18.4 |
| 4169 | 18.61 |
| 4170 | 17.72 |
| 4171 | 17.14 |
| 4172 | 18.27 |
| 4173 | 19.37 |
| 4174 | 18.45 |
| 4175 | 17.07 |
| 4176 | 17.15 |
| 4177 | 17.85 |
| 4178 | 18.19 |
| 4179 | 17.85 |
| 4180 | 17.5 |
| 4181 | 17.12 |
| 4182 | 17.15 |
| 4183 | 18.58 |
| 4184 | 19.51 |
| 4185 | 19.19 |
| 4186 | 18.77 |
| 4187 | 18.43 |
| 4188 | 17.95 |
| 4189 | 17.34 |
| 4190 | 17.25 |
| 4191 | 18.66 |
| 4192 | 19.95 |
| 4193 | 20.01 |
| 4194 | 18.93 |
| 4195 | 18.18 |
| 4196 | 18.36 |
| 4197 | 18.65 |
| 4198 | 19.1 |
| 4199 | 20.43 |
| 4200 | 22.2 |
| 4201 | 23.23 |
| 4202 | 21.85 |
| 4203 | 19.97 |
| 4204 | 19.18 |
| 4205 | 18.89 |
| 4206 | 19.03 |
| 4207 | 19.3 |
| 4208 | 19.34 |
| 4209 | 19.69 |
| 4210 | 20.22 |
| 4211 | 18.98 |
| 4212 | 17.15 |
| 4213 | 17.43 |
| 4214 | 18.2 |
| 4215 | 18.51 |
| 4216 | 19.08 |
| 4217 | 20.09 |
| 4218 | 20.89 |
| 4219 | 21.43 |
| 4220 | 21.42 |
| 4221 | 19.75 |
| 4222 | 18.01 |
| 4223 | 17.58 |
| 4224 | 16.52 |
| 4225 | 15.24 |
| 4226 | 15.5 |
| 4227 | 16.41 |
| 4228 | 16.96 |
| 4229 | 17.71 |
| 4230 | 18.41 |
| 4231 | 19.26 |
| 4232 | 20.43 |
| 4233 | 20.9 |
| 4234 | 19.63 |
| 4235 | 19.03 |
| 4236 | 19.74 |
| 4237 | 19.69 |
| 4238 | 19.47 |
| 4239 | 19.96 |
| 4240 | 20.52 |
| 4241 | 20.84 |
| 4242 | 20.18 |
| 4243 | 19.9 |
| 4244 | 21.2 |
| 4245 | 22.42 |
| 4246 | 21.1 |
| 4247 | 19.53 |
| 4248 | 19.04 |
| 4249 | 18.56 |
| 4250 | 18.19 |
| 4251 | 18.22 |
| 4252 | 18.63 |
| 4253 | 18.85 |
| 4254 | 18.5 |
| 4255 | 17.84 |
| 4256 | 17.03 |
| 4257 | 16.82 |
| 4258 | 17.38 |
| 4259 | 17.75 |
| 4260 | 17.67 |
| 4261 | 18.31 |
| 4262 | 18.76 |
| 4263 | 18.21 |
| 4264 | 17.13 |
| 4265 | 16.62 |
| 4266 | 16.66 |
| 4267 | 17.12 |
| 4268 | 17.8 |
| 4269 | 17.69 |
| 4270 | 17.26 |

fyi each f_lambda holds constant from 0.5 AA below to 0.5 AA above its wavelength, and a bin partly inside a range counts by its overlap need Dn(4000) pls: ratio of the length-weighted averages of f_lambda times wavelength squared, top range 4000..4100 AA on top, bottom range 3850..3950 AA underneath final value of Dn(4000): 1.75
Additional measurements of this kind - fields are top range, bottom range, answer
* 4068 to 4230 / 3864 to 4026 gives 1.55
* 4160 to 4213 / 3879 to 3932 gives 1.80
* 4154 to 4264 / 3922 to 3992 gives 1.85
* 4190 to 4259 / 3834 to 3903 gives 2.18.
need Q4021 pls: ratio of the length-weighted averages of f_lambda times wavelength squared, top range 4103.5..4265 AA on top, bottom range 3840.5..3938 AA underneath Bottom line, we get 2.0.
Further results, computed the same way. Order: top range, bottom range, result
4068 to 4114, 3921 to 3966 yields 1.79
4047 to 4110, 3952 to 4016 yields 1.27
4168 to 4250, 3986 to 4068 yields 1.17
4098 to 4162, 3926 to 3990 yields 1.73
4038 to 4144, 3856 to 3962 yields 1.73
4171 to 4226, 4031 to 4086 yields 1.15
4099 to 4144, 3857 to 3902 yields 1.87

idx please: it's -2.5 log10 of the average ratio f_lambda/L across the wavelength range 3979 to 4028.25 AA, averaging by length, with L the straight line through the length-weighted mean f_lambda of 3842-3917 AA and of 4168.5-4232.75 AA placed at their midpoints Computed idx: -0.24 mag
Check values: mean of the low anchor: 11.4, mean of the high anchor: 18.7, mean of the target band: 17.7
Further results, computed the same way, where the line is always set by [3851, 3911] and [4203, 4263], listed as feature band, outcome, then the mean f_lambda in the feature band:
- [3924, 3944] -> 0.42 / 8.33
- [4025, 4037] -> -0.22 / 17.7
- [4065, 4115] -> -0.13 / 17.7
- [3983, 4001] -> -0.24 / 16.9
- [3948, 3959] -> -0.12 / 14.2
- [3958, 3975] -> 0.41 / 8.94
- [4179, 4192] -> -0.02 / 18.2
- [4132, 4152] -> -0.07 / 18.1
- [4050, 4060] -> -0.18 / 17.7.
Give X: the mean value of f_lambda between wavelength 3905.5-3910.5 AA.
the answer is 13.6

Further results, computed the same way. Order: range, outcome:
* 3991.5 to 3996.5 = 17.2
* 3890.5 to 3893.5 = 11.8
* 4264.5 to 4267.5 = 16.8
